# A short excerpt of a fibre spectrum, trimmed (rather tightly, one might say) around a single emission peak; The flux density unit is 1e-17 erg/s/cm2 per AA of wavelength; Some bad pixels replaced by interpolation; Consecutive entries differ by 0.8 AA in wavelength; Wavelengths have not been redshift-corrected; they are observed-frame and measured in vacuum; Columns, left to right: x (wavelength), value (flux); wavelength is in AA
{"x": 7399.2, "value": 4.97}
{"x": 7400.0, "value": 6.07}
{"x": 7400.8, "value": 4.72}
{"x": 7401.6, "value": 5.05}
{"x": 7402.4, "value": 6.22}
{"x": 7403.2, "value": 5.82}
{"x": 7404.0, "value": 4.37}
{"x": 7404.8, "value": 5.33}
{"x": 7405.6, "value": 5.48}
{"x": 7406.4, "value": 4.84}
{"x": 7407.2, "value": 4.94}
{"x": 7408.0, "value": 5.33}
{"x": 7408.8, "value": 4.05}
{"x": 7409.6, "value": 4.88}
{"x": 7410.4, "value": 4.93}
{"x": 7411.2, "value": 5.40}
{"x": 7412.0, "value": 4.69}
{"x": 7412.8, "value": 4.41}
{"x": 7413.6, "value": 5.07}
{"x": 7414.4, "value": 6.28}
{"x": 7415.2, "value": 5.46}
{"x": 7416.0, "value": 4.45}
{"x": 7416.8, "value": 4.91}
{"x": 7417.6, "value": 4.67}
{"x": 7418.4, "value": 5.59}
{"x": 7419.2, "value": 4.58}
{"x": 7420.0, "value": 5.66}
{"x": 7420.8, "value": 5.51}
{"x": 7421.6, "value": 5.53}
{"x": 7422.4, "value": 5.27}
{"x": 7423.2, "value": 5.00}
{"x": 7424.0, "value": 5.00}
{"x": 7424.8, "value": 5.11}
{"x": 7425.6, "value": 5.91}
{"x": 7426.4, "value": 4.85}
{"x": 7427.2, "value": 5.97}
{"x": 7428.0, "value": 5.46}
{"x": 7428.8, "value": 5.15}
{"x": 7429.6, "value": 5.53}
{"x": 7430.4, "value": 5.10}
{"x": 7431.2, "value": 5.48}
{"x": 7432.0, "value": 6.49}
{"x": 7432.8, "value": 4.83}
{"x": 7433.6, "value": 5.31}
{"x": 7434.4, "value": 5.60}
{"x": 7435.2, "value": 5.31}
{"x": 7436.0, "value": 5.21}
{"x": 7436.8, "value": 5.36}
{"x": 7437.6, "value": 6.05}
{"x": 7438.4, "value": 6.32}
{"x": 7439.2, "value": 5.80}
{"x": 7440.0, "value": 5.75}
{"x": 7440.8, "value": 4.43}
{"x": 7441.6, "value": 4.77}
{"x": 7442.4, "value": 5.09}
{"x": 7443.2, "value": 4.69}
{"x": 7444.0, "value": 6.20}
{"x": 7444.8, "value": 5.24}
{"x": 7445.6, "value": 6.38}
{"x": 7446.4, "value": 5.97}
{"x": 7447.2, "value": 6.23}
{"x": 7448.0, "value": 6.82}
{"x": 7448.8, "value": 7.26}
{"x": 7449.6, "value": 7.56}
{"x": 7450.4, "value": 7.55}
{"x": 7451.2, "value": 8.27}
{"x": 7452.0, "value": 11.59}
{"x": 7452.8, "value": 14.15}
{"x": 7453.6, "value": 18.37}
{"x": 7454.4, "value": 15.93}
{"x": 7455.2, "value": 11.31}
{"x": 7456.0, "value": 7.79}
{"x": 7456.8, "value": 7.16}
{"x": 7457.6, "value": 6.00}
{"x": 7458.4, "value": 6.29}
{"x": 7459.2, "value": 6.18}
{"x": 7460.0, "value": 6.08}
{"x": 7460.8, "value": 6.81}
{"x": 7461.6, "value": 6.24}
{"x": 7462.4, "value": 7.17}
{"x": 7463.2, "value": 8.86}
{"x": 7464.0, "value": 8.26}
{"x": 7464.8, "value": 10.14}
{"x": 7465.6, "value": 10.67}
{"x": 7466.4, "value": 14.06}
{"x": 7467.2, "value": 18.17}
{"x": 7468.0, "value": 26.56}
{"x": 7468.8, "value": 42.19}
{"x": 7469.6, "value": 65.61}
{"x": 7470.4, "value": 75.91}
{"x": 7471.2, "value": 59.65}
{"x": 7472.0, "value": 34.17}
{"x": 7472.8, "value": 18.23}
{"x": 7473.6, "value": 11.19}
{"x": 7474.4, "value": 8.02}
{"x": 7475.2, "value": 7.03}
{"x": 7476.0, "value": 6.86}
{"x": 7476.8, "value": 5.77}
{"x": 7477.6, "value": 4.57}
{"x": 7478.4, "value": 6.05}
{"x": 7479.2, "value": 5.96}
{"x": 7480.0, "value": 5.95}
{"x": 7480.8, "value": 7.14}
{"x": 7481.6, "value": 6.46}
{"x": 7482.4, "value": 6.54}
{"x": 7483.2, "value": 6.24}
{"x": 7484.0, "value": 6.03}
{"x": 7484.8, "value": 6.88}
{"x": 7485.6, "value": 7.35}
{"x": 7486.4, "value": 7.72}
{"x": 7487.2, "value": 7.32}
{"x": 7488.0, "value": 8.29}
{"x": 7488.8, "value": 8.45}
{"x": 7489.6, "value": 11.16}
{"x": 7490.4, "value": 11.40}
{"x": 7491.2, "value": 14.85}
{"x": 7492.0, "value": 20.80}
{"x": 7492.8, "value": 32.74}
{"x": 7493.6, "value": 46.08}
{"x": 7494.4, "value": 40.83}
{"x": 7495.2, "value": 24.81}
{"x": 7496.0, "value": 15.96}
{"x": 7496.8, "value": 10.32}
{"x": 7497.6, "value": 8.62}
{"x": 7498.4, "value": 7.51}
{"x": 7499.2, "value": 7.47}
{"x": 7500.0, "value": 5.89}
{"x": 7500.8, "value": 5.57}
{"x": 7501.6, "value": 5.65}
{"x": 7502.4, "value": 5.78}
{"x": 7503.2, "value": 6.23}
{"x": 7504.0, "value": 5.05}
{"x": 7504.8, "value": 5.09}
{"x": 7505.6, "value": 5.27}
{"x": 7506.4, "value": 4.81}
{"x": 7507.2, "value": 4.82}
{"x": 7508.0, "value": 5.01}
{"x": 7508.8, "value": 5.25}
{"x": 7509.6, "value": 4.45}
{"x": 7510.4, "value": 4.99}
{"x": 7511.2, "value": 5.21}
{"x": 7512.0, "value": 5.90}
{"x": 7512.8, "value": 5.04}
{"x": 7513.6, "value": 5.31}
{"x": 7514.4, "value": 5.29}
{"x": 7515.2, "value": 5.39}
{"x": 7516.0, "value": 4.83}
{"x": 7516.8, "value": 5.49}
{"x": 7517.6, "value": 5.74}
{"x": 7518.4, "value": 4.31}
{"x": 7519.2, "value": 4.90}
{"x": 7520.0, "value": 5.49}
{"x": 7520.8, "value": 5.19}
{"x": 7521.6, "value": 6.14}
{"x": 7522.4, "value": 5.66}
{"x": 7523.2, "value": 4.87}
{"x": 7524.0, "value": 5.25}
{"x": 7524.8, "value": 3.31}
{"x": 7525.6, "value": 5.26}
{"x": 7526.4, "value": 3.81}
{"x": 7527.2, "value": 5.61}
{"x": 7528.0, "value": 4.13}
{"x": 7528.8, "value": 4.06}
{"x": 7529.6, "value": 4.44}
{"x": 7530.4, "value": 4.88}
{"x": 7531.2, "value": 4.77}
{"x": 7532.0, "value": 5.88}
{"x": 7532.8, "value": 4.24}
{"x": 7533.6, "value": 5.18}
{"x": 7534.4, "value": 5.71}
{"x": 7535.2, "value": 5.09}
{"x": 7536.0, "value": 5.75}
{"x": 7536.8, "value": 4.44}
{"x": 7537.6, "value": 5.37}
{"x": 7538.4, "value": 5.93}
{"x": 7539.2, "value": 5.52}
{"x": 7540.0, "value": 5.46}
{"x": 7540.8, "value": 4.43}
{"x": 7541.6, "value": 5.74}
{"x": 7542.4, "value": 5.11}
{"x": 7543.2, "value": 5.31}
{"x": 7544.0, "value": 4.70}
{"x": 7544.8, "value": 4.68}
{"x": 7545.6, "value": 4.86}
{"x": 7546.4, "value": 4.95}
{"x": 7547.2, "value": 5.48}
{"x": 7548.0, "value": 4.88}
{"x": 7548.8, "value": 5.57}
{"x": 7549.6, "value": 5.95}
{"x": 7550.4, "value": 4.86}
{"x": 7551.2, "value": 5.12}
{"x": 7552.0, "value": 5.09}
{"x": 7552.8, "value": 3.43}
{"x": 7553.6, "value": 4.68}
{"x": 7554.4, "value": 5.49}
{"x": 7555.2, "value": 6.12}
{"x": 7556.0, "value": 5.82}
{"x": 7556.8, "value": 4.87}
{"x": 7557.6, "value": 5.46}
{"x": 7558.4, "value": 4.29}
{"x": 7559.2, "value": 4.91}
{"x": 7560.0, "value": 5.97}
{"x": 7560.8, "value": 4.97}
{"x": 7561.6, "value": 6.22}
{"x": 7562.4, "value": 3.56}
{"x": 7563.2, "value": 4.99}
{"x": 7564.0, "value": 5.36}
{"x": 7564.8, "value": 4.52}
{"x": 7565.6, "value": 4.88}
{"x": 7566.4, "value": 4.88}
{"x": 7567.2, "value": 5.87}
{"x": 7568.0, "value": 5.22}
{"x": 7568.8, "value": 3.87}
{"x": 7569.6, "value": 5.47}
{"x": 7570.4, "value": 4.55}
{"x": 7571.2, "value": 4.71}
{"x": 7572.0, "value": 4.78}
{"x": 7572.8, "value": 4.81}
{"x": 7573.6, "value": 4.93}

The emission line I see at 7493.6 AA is [N II] 6583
